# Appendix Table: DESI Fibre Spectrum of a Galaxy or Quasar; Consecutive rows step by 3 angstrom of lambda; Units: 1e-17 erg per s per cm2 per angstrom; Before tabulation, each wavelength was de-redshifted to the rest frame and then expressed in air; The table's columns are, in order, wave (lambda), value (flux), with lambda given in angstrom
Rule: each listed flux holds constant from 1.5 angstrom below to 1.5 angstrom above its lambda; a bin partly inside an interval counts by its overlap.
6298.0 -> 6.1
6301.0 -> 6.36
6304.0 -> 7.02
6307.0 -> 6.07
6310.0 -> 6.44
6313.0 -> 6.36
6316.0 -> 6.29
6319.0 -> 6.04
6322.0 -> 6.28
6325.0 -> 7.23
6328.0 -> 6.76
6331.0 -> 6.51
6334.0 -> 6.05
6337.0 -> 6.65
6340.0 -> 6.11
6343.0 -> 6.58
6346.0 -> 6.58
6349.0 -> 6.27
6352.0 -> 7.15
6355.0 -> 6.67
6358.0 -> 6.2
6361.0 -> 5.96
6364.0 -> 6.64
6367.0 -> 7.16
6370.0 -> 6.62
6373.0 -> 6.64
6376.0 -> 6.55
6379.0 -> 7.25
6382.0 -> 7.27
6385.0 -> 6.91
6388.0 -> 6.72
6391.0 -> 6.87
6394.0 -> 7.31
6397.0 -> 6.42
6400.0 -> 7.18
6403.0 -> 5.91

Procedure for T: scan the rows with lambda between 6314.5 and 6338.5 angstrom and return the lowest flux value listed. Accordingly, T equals 6.04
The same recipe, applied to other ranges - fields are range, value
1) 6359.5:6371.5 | 5.96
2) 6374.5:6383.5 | 6.55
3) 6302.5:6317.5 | 6.07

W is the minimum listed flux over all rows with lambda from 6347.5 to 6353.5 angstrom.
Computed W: 6.27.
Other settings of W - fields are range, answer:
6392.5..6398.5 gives 6.42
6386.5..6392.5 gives 6.72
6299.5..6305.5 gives 6.36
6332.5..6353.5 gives 6.05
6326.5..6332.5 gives 6.51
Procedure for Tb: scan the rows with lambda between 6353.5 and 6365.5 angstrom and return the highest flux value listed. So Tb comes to 6.67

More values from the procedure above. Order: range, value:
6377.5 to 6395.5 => 7.31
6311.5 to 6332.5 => 7.23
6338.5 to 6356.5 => 7.15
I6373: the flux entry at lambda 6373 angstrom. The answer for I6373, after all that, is 6.64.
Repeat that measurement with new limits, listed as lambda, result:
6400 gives 7.18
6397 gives 6.42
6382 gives 7.27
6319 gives 6.04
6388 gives 6.72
